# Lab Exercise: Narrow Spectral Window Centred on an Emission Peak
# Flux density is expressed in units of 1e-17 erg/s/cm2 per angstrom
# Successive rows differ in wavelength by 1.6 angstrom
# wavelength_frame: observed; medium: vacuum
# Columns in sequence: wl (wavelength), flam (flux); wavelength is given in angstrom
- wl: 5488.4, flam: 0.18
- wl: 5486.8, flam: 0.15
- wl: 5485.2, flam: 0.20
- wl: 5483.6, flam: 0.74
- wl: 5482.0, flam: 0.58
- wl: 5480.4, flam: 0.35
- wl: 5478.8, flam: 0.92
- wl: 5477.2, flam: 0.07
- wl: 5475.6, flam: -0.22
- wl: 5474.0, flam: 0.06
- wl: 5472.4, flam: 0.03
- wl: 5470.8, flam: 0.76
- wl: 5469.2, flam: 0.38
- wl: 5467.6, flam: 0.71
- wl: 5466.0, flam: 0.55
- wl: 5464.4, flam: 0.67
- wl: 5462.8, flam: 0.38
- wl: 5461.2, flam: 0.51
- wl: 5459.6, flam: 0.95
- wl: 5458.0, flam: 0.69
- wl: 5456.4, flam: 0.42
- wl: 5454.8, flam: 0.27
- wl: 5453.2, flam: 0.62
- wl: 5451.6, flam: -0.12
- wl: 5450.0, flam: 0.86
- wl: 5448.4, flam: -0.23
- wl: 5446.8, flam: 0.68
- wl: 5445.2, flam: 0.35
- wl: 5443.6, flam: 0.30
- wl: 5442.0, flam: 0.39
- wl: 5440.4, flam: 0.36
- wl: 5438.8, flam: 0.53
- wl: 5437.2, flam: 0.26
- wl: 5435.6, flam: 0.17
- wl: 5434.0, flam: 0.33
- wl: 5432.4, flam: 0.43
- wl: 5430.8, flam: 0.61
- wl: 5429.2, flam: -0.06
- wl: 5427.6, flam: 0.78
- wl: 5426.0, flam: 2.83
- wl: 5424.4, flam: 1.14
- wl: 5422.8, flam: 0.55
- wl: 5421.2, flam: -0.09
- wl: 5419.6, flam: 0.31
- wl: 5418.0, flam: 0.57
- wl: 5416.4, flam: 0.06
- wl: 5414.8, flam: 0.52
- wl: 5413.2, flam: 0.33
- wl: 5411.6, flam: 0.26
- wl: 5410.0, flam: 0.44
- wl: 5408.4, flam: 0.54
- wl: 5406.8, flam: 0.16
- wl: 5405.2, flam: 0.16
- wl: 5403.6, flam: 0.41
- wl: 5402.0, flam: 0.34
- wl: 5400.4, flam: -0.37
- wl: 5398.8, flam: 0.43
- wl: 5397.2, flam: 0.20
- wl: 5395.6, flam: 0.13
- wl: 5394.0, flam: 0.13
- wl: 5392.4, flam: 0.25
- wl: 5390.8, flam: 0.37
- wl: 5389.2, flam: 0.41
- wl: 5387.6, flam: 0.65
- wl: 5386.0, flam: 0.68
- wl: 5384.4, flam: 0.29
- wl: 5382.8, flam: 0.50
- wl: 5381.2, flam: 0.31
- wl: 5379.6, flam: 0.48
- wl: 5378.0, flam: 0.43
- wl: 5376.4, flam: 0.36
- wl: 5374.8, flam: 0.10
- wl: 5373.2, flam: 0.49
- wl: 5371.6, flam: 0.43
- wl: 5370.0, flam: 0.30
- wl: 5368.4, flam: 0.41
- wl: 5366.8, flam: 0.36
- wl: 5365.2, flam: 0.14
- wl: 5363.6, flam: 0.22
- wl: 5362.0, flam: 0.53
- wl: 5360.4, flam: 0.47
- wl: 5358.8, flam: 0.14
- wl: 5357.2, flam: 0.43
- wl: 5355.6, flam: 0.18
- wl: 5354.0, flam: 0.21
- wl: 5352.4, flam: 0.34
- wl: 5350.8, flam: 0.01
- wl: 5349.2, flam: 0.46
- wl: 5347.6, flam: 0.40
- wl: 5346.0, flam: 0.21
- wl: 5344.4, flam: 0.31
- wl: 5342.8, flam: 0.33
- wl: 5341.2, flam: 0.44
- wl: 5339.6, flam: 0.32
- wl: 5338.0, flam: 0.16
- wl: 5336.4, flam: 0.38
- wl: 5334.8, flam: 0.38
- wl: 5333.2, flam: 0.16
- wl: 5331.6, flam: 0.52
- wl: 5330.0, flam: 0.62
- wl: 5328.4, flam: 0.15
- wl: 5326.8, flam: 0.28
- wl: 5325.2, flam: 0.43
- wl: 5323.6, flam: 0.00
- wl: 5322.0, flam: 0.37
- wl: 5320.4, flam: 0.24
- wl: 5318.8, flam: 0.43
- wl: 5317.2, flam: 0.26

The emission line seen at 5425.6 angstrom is H-beta 4861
